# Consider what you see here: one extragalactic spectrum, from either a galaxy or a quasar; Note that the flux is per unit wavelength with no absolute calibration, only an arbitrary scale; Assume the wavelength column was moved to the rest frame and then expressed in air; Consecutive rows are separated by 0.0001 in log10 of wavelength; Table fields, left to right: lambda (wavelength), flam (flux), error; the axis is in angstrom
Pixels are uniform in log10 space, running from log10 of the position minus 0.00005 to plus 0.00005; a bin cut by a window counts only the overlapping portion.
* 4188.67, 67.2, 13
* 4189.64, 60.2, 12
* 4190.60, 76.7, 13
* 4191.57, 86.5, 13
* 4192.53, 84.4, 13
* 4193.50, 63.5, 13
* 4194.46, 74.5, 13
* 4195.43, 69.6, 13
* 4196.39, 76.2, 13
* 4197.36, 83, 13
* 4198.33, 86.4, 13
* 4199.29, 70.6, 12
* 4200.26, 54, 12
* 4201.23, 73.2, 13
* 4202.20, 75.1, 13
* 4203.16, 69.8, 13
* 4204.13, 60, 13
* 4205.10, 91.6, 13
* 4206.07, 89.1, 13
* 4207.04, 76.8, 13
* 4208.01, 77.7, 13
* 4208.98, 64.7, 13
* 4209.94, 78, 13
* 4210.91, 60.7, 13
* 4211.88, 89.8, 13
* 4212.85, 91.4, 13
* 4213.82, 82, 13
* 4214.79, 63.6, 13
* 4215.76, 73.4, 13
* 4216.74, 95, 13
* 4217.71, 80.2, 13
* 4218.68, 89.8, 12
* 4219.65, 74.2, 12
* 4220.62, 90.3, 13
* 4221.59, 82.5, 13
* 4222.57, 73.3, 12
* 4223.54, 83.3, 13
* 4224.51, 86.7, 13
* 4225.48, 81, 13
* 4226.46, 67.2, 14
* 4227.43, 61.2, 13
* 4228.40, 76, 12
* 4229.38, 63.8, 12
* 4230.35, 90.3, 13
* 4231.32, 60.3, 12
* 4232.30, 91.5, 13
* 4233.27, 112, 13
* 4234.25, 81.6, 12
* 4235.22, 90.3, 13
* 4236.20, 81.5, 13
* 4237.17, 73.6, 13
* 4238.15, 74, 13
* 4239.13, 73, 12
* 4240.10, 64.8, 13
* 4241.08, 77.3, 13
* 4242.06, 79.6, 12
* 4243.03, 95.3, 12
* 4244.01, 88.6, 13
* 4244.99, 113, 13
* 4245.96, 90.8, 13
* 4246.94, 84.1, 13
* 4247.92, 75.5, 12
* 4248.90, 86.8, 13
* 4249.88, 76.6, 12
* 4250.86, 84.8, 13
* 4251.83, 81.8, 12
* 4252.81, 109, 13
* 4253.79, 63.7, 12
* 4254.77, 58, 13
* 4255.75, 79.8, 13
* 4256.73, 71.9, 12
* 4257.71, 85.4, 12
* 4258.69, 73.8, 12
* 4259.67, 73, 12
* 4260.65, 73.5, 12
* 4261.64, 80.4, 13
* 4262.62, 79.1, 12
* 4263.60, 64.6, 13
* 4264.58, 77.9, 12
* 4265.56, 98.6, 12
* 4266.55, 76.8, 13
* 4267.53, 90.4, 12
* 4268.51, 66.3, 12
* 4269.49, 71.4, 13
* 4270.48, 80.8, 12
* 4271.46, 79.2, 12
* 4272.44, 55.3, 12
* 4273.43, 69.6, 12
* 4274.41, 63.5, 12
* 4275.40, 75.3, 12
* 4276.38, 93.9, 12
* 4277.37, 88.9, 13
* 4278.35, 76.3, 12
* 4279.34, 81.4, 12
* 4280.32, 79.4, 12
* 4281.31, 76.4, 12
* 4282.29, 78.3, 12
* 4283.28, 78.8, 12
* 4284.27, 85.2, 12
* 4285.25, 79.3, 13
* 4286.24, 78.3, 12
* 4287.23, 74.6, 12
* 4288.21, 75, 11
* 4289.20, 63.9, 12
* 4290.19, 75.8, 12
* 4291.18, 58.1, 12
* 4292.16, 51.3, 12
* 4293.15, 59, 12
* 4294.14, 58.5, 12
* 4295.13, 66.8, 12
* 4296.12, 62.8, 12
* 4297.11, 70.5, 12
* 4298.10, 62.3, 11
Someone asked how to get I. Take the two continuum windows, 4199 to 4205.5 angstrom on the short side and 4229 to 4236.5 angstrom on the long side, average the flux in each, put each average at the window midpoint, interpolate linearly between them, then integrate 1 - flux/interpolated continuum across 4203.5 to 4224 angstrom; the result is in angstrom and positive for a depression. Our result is -1.0 angstrom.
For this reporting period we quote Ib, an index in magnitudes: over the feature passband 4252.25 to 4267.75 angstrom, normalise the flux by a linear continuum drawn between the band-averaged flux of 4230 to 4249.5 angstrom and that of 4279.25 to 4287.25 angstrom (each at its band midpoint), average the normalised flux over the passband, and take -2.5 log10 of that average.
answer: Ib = 0.048 mag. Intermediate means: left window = 84.1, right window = 79.2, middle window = 78.3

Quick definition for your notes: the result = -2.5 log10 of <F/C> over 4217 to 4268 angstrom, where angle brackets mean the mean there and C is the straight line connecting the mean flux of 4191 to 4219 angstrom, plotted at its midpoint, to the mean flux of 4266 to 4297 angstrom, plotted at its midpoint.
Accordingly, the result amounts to -0.08 mag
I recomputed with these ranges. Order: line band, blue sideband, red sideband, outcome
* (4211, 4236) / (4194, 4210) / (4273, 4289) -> -1.75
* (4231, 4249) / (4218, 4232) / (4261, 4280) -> -1.55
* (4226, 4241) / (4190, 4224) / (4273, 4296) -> -0.29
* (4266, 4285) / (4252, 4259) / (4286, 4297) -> -1.71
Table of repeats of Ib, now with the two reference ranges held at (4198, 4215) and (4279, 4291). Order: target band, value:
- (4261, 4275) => 0.017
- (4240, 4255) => -0.108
